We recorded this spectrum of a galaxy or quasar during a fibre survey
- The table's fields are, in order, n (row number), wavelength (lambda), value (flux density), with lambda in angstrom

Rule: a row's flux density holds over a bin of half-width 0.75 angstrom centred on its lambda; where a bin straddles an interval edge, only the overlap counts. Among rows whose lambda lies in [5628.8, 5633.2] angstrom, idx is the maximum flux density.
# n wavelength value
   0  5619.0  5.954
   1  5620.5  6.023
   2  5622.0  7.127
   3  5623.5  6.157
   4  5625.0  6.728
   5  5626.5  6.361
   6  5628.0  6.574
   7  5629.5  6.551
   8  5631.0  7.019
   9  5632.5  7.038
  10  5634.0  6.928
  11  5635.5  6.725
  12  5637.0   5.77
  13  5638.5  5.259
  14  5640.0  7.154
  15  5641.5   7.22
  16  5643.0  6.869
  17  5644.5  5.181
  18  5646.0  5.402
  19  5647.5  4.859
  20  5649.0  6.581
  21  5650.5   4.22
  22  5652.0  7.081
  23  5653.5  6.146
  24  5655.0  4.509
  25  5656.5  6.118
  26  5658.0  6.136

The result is 7.038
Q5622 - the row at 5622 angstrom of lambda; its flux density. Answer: 7.127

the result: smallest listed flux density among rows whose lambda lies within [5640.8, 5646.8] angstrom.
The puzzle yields 5.181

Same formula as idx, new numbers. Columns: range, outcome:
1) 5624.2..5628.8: 6.728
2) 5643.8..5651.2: 6.581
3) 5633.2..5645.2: 7.22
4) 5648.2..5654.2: 7.081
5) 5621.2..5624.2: 7.127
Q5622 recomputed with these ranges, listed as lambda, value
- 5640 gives 7.154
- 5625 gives 6.728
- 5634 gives 6.928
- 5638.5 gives 5.259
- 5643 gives 6.869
